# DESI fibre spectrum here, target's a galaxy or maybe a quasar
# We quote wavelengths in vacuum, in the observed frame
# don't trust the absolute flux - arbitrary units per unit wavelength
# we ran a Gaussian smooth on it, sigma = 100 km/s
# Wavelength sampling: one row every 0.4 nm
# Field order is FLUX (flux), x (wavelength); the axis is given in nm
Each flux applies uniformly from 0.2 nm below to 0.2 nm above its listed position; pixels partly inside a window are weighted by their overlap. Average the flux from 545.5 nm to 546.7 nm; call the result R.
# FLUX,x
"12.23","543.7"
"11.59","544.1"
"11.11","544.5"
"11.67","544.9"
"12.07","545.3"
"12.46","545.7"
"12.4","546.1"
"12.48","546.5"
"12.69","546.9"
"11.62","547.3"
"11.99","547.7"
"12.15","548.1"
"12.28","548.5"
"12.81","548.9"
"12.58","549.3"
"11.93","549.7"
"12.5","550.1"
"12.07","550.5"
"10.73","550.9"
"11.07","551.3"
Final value 12.4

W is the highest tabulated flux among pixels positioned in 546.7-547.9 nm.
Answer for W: 12.69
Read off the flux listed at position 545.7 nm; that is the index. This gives 12.46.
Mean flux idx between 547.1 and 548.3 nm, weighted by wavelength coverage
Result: 11.9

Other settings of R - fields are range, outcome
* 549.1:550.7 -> 12.3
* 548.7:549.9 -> 12.4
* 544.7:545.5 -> 11.9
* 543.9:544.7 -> 11.4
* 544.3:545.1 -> 11.4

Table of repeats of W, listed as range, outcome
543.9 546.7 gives 12.48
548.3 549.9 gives 12.81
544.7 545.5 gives 12.07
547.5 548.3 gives 12.15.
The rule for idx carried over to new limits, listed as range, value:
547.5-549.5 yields 12.4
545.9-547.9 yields 12.2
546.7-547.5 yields 12.2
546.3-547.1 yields 12.6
